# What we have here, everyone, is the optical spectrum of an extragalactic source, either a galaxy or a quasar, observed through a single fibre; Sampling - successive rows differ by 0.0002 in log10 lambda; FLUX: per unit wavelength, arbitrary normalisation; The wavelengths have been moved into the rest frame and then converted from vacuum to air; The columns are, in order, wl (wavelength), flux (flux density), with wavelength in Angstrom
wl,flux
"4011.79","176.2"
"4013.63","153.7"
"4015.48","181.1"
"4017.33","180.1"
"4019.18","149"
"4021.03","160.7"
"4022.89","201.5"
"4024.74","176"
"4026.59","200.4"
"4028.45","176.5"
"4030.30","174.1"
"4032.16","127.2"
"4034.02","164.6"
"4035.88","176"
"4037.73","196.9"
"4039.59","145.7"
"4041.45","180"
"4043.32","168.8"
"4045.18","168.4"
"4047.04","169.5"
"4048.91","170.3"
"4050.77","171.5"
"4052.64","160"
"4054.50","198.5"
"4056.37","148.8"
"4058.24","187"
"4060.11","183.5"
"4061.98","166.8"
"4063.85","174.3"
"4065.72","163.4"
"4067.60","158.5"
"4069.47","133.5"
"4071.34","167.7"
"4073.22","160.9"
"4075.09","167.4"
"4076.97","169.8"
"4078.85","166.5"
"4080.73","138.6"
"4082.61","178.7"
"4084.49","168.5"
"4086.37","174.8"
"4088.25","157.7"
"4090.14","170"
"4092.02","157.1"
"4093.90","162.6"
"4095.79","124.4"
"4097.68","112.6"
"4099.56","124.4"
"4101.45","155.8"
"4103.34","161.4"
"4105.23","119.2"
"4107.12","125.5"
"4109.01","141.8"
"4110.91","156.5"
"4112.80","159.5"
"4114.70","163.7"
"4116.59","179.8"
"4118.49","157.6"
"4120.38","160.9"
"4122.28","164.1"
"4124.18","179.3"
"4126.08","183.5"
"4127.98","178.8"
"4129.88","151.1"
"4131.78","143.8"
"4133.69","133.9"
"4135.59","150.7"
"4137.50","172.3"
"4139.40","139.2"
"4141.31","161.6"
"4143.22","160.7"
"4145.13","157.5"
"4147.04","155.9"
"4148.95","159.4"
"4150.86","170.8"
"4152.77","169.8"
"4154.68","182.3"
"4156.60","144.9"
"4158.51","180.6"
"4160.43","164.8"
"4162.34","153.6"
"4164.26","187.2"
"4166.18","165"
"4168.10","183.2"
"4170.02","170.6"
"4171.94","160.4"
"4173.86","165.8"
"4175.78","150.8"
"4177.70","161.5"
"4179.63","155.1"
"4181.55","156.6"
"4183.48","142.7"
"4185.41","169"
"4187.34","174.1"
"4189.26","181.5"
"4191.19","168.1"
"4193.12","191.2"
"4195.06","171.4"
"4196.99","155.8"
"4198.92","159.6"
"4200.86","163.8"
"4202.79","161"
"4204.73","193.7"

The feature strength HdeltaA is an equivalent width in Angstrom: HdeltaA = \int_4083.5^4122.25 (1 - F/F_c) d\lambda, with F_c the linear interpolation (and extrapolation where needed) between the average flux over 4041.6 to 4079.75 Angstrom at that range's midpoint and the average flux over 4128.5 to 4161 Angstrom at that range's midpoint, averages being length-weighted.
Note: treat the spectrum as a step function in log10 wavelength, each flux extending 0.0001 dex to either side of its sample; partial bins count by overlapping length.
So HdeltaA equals 2.7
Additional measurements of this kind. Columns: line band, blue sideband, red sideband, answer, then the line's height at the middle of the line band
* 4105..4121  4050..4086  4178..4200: 1.29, 166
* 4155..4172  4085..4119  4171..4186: -1.38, 156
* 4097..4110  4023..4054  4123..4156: 2.38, 165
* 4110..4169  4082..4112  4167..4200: -2.38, 157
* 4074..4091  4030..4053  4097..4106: -2.35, 146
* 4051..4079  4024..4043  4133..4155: 0.14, 168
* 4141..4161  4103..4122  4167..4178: -0.42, 161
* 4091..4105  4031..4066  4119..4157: 1.99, 165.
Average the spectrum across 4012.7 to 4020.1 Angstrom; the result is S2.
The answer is 166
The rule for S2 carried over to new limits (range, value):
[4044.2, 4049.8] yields 169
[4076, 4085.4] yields 164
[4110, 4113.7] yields 158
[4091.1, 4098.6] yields 139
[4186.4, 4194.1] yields 179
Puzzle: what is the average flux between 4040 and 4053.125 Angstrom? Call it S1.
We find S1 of 169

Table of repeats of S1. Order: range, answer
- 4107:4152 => 159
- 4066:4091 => 162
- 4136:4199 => 165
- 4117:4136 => 161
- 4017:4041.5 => 172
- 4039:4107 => 160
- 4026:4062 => 172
